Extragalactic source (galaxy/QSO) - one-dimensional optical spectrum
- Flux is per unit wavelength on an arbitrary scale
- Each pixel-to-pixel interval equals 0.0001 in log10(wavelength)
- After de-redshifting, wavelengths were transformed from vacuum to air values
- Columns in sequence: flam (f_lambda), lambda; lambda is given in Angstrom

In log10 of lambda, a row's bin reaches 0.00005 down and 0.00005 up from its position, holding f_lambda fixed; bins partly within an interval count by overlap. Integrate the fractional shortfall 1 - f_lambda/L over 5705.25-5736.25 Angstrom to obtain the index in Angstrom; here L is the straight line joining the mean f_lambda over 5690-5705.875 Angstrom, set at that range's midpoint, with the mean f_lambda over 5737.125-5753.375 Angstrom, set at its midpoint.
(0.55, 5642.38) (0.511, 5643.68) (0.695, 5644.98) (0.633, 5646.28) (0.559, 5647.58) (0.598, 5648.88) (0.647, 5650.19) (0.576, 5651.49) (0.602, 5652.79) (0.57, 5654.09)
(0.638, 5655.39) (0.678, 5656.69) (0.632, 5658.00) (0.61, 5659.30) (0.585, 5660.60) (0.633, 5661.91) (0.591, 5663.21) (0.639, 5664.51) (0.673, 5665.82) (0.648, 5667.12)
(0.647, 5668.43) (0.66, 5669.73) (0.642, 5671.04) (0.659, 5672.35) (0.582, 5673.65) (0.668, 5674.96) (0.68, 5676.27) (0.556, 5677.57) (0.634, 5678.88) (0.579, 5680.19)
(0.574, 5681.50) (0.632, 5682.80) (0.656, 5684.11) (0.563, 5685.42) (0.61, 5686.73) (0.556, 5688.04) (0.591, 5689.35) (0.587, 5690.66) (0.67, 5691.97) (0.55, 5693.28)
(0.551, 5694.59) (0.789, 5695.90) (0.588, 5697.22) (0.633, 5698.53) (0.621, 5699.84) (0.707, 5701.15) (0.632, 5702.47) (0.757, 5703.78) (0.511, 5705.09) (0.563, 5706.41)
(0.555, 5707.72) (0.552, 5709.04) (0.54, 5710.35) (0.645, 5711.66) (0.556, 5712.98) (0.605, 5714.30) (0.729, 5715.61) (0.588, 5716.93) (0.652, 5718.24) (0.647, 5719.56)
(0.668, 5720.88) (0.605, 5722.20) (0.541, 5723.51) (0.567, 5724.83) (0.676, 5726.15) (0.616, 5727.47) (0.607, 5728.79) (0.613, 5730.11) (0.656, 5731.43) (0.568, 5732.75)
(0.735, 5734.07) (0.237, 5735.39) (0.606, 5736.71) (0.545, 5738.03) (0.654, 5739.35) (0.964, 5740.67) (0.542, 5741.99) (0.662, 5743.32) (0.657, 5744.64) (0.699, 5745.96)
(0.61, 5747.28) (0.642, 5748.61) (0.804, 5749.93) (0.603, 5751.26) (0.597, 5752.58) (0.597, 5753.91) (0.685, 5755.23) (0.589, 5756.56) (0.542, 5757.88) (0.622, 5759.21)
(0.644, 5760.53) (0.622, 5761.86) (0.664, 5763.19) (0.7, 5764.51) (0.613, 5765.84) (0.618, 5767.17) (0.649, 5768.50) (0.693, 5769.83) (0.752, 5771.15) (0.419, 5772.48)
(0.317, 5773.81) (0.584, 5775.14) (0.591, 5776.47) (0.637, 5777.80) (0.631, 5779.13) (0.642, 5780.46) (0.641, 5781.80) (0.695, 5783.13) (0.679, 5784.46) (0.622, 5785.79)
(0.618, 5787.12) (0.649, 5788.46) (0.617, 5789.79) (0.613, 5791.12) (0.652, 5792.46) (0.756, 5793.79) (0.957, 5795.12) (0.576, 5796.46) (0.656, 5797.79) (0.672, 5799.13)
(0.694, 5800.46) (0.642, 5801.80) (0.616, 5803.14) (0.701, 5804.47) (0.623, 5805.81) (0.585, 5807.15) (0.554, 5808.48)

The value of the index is 2.5 Angstrom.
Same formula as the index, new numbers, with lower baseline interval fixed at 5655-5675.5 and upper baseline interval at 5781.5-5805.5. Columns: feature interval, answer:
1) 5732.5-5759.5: 1.22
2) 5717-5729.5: 0.63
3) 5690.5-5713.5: 1.19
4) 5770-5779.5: 1.41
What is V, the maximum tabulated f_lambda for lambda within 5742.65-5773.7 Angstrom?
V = 0.804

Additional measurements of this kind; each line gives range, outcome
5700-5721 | 0.757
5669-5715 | 0.789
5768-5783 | 0.752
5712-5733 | 0.729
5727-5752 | 0.964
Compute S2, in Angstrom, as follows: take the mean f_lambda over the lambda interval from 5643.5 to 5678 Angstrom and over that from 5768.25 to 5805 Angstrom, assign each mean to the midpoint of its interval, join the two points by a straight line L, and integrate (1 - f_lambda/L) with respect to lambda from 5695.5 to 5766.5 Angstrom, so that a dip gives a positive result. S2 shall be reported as 0.9 Angstrom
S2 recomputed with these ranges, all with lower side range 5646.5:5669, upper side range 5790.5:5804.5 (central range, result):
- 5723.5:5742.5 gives 1.3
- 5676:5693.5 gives 0.8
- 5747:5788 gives 2.9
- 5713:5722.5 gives 0.1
